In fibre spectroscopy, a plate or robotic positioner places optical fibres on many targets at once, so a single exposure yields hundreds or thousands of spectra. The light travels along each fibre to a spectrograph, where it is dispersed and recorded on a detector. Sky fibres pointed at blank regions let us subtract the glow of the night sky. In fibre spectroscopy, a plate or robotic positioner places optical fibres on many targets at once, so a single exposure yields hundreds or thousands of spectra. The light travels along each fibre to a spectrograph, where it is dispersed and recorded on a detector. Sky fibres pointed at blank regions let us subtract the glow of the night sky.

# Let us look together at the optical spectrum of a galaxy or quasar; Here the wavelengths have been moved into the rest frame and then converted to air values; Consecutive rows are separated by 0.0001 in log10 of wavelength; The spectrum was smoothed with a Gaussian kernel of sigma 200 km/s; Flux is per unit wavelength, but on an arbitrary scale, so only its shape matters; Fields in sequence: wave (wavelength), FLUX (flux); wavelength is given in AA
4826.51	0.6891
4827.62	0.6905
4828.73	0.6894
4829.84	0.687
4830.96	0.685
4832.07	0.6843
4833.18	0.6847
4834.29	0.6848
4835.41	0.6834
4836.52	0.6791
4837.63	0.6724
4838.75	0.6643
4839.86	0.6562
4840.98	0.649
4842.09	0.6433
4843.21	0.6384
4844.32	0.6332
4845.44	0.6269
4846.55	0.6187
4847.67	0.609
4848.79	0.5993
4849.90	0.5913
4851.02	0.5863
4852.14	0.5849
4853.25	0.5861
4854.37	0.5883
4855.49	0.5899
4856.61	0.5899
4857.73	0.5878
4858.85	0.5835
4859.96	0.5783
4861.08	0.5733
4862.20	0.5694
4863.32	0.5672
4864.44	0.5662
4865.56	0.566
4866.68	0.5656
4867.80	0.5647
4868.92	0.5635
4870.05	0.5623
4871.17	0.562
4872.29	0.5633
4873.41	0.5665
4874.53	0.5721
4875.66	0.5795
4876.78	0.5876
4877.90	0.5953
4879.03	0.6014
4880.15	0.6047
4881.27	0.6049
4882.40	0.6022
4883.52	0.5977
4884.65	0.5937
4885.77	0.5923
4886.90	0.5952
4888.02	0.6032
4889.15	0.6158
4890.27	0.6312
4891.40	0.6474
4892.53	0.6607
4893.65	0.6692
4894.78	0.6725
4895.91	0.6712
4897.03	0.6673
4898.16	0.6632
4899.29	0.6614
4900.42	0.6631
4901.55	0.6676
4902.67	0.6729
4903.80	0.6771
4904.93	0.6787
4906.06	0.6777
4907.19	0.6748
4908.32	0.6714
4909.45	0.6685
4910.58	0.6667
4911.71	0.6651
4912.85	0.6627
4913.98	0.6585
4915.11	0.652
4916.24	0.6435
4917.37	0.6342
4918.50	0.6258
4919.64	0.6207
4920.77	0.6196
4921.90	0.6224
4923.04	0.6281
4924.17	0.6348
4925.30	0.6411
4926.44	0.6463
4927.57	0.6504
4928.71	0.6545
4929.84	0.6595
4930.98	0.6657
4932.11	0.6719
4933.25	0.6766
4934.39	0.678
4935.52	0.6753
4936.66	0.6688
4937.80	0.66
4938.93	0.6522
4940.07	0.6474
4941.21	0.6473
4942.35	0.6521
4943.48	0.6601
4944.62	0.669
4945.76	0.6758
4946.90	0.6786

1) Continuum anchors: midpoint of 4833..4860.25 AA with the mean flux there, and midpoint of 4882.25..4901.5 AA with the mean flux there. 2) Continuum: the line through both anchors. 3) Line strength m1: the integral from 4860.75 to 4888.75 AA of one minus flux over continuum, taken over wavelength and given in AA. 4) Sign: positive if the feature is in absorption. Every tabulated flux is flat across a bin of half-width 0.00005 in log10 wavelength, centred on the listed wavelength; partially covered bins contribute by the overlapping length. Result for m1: 2.3 AA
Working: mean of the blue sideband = 0.624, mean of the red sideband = 0.637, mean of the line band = 0.581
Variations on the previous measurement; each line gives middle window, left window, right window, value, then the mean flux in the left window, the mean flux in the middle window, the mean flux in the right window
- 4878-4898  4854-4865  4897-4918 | 0.1 AA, 0.579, 0.625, 0.664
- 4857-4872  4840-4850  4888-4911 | 1.6 AA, 0.626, 0.57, 0.662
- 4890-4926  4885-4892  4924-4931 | -1.4 AA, 0.614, 0.655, 0.65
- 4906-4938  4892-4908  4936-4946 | 0.5 AA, 0.67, 0.654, 0.659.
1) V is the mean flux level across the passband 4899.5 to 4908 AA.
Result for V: 0.673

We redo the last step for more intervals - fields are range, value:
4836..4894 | 0.602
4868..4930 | 0.631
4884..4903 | 0.644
